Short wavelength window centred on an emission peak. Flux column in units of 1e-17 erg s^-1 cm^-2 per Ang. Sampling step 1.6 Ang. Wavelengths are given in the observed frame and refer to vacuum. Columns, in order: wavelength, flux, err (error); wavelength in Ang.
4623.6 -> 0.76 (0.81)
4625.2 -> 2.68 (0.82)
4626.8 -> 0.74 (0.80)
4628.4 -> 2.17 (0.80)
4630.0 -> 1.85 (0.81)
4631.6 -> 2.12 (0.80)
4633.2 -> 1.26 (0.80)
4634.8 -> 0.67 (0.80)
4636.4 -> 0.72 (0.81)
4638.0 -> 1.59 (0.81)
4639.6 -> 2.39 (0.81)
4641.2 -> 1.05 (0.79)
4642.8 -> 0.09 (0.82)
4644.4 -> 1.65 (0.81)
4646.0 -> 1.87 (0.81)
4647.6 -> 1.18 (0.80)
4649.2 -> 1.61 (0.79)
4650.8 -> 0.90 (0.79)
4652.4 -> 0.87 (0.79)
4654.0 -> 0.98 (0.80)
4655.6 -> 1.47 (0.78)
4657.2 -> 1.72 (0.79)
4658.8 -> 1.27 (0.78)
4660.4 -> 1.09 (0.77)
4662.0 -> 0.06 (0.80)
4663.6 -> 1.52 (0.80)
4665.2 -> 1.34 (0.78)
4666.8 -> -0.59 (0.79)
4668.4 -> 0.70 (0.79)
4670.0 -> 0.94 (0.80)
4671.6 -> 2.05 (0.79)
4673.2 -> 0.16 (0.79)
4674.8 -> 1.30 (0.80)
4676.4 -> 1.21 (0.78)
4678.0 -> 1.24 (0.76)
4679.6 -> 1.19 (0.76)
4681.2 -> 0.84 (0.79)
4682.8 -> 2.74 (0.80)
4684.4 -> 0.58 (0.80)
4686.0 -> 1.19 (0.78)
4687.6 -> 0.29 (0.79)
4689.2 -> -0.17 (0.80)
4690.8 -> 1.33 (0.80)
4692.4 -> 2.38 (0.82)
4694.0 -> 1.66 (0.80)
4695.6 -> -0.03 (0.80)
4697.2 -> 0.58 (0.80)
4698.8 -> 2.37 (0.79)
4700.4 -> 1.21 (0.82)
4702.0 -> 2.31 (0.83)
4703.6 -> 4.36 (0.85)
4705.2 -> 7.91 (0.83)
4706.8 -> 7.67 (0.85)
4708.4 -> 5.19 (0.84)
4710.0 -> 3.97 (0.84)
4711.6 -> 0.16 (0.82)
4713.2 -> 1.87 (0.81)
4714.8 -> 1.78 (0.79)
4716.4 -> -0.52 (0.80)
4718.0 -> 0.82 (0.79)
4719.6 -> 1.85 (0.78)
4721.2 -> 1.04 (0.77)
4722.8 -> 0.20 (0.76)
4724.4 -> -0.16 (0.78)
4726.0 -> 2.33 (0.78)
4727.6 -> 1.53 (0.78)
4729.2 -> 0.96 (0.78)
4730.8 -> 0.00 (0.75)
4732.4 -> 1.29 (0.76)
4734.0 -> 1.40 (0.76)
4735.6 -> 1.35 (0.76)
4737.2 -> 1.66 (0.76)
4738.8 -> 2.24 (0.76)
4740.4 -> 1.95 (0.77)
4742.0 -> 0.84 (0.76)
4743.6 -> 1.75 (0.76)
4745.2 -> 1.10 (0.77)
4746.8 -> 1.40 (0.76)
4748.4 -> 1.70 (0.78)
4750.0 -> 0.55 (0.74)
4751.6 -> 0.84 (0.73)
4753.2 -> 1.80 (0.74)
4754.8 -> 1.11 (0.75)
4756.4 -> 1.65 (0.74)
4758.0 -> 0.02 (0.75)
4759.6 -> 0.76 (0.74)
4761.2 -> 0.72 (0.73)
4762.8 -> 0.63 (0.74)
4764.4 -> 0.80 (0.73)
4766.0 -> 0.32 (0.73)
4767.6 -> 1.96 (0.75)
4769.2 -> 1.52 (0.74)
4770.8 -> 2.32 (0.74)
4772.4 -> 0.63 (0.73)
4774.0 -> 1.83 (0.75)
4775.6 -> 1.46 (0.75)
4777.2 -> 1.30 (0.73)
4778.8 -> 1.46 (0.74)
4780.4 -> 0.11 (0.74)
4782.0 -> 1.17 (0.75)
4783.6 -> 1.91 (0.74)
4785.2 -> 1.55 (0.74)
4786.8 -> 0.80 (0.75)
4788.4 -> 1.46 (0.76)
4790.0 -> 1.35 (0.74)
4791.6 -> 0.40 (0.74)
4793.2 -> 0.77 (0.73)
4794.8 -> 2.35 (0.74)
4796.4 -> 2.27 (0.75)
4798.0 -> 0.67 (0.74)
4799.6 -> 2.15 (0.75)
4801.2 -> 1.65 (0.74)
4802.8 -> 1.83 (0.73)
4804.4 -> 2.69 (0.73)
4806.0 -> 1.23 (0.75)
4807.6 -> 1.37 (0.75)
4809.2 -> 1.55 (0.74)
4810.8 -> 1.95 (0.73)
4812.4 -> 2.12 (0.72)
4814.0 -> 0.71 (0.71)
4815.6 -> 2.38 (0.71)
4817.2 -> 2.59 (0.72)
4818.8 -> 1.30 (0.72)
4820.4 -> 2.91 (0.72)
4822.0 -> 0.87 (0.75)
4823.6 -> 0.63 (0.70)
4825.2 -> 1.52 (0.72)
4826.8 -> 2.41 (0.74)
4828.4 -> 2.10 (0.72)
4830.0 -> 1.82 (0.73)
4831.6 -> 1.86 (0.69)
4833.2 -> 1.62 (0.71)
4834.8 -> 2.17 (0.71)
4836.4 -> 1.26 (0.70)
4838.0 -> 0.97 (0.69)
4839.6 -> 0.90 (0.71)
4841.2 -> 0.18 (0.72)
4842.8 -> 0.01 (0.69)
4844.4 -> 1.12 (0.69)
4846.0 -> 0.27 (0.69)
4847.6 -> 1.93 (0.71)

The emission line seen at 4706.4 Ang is [O II]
